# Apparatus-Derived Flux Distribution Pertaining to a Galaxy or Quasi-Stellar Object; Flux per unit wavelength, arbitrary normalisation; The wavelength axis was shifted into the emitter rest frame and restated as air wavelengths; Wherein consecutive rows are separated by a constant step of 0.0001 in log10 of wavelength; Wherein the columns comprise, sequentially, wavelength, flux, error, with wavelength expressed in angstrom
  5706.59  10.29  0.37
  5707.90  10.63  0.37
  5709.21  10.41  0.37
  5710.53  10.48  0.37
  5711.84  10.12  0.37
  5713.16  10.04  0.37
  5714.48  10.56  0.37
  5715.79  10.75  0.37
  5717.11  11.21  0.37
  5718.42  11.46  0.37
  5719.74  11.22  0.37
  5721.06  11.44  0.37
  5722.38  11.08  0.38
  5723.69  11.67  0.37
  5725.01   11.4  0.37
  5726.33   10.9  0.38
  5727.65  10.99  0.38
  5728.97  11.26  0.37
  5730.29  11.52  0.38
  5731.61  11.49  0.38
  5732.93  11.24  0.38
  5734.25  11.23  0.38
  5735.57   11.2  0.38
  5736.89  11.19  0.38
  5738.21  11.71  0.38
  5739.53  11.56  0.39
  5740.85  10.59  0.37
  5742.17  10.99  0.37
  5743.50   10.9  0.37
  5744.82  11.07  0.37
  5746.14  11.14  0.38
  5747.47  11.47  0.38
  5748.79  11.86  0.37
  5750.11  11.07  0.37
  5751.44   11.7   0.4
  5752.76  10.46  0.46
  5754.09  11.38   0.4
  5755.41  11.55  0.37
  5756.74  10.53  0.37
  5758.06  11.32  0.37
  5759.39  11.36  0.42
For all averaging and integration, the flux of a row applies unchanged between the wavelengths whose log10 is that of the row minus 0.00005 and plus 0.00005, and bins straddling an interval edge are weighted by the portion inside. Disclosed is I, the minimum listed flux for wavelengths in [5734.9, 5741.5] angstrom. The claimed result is 10.59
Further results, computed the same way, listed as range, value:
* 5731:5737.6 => 11.19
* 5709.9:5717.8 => 10.04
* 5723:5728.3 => 10.9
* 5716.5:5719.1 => 11.21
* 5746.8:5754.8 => 10.46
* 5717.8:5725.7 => 11.08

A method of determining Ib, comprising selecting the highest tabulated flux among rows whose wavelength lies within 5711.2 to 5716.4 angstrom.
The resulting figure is 10.75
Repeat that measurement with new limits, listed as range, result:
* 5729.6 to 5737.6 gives 11.52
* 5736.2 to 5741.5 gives 11.71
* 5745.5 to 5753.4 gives 11.86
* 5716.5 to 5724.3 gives 11.67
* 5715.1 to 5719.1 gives 11.46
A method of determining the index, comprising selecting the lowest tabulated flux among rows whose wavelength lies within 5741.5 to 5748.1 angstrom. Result 10.9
